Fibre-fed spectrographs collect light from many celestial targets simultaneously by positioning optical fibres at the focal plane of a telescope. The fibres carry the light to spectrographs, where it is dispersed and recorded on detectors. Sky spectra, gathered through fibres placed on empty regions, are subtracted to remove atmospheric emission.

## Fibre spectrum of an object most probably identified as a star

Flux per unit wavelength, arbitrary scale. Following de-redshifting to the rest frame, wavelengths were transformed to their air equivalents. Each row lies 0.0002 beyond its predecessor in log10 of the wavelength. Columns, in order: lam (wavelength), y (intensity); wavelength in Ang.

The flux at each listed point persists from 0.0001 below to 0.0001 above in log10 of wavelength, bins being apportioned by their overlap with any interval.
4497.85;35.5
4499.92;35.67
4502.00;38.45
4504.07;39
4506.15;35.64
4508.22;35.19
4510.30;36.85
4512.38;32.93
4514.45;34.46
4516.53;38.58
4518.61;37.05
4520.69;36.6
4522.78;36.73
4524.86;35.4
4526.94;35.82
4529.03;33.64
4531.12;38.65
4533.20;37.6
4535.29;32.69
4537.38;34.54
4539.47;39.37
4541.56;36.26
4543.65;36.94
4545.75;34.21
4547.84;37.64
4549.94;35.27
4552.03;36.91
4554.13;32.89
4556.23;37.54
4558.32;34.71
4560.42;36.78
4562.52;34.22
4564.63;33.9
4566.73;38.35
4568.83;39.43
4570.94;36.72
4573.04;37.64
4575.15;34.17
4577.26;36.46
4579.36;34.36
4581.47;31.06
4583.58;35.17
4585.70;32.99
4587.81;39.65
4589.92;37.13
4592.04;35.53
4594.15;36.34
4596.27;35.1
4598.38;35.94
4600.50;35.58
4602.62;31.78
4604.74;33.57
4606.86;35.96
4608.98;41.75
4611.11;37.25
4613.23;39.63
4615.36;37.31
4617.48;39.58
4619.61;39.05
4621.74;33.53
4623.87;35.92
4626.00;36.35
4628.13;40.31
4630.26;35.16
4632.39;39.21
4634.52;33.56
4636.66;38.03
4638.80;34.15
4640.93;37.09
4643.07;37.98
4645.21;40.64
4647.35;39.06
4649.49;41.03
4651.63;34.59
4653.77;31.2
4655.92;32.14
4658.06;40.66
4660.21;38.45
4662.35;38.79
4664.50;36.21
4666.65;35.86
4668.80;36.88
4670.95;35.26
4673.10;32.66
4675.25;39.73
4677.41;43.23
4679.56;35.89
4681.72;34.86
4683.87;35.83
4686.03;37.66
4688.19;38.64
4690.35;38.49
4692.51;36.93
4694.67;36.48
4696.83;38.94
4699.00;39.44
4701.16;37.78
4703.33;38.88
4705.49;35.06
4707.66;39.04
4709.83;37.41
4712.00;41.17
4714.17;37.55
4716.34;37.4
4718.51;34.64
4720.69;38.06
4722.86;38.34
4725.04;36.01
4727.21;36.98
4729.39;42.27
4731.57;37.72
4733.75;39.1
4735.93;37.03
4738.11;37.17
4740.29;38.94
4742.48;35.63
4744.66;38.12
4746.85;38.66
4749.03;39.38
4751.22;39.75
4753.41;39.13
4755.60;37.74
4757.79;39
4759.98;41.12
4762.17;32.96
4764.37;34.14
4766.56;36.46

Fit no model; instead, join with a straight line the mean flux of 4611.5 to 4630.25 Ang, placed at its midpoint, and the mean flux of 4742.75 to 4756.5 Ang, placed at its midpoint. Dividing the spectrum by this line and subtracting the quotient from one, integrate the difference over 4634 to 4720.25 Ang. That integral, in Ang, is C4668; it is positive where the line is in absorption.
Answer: 1.72 Ang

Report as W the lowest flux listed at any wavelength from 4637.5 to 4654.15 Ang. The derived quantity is 31.2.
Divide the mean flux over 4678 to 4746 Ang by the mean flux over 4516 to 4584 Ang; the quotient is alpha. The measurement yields 1.05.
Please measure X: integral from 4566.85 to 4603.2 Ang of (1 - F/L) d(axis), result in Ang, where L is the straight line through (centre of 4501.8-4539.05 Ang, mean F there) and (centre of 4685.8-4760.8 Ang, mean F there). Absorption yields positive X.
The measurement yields 1.0 Ang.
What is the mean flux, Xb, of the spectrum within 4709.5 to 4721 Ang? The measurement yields 37.7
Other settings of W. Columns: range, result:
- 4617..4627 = 33.53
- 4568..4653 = 31.06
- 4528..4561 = 32.69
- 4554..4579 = 32.89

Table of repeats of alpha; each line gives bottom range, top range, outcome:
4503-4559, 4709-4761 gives 1.06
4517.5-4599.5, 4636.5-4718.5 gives 1.04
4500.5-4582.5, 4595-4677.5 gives 1.02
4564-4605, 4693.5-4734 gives 1.07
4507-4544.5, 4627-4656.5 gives 1.02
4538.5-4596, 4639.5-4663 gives 1.04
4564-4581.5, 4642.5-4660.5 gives 1.03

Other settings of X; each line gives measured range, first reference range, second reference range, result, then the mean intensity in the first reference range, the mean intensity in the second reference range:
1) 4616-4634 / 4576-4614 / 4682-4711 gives -0.5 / 35.8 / 37.7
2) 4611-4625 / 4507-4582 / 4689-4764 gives -0.3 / 35.9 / 38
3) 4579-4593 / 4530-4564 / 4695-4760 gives 0.5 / 36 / 38.2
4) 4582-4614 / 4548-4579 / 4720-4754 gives 0.4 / 36.1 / 38.3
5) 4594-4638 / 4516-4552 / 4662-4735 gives 0.3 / 36.3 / 37.6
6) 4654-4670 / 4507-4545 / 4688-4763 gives 0.3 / 36.1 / 38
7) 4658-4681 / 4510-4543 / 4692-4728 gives -0.1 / 36.1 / 37.7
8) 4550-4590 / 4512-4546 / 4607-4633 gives 1.2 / 36.1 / 37.8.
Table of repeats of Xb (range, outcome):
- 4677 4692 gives 37.5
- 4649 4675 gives 36.2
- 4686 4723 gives 37.9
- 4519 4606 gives 35.7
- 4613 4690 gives 37.1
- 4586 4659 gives 36.8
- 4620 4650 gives 37.3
